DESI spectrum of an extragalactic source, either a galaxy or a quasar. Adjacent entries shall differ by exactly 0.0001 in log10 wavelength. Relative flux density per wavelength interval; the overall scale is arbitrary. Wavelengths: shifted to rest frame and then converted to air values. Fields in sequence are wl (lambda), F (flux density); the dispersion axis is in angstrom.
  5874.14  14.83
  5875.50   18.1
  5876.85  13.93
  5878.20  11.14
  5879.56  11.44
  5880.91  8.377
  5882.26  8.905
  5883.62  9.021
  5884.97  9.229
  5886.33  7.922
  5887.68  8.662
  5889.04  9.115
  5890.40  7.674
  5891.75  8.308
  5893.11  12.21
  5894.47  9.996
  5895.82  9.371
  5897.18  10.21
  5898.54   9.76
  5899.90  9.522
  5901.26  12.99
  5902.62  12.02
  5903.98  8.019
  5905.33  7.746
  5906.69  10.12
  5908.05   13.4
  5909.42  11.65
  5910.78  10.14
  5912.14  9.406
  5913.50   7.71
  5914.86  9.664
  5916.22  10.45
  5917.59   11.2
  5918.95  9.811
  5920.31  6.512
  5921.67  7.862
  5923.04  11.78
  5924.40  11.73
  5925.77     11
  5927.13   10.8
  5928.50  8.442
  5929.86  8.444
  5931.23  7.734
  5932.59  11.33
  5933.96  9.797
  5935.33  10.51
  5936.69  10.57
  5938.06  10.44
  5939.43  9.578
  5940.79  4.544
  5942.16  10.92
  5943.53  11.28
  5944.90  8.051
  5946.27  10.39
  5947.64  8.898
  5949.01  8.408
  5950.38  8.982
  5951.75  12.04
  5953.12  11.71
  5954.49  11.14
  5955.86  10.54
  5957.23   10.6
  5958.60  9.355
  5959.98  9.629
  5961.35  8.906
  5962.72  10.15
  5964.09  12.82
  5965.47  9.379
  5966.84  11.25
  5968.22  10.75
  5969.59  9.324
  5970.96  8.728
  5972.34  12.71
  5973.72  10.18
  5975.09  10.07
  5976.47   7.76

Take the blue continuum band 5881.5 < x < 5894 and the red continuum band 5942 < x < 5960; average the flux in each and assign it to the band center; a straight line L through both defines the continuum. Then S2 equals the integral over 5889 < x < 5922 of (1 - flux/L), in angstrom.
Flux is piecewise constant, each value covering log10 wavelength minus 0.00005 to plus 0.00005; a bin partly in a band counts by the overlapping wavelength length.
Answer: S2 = -1.79 angstrom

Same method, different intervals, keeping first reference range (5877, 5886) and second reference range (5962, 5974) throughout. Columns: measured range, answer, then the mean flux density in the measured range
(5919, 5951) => 2.57 angstrom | 9.49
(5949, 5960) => 0.06 angstrom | 10.4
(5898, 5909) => -0.47 angstrom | 10.5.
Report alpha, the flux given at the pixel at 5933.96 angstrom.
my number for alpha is 9.797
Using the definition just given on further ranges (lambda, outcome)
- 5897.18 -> 10.21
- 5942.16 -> 10.92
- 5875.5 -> 18.1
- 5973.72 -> 10.18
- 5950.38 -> 8.982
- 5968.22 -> 10.75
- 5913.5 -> 7.71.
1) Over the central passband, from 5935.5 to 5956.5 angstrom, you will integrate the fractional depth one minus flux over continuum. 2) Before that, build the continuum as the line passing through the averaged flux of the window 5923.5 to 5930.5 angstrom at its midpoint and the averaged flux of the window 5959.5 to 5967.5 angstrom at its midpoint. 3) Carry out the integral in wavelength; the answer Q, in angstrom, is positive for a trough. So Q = 0.9 angstrom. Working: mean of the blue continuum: 10.2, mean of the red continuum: 10.4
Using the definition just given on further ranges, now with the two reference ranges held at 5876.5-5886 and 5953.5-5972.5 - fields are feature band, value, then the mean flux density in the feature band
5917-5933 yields 0.83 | 9.69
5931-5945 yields 0.84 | 9.64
